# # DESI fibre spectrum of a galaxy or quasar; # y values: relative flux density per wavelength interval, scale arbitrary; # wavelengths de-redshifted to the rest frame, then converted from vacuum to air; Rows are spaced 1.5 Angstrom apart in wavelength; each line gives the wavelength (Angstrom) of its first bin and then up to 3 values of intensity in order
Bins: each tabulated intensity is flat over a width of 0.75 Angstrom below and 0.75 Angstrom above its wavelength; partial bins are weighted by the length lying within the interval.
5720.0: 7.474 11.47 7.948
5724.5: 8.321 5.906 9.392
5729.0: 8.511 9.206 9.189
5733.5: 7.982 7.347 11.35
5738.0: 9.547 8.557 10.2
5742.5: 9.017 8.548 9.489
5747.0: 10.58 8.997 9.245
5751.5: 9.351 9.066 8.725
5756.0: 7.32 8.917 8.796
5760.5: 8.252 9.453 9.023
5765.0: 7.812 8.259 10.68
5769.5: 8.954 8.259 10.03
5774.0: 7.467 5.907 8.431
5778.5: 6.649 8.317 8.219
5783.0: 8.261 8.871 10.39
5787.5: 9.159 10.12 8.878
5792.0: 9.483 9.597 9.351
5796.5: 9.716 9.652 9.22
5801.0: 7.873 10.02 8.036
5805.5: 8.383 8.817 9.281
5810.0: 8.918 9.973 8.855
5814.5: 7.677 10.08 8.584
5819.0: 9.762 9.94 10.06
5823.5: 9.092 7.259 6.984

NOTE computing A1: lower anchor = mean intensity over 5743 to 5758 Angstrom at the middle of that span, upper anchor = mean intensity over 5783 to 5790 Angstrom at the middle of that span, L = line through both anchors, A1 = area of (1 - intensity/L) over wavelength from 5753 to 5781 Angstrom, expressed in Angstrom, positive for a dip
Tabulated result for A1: 2.4 Angstrom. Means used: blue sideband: 9.03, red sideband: 9.46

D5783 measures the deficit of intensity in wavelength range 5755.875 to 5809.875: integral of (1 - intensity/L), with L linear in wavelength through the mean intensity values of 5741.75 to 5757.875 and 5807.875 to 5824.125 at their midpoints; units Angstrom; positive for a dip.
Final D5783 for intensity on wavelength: 2.17 Angstrom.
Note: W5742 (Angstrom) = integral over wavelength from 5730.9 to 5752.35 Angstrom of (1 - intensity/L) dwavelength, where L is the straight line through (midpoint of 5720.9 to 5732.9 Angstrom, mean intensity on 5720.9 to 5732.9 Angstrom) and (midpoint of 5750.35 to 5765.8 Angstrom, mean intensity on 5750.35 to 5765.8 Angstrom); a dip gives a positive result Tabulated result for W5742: -1.4 Angstrom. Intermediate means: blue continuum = 8.7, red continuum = 8.69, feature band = 9.24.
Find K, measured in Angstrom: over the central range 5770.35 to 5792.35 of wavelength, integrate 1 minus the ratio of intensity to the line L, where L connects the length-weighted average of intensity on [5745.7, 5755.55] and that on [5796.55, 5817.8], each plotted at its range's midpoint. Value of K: 1.4 Angstrom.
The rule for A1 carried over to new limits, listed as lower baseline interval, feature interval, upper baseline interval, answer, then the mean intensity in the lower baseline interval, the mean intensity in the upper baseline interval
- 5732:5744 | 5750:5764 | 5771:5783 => -0.4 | 9.11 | 7.91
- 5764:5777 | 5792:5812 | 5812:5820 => -0.6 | 8.43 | 9.05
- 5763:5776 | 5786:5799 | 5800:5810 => -1.3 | 8.53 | 8.76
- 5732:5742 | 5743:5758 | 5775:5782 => -0.7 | 9.16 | 7.54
